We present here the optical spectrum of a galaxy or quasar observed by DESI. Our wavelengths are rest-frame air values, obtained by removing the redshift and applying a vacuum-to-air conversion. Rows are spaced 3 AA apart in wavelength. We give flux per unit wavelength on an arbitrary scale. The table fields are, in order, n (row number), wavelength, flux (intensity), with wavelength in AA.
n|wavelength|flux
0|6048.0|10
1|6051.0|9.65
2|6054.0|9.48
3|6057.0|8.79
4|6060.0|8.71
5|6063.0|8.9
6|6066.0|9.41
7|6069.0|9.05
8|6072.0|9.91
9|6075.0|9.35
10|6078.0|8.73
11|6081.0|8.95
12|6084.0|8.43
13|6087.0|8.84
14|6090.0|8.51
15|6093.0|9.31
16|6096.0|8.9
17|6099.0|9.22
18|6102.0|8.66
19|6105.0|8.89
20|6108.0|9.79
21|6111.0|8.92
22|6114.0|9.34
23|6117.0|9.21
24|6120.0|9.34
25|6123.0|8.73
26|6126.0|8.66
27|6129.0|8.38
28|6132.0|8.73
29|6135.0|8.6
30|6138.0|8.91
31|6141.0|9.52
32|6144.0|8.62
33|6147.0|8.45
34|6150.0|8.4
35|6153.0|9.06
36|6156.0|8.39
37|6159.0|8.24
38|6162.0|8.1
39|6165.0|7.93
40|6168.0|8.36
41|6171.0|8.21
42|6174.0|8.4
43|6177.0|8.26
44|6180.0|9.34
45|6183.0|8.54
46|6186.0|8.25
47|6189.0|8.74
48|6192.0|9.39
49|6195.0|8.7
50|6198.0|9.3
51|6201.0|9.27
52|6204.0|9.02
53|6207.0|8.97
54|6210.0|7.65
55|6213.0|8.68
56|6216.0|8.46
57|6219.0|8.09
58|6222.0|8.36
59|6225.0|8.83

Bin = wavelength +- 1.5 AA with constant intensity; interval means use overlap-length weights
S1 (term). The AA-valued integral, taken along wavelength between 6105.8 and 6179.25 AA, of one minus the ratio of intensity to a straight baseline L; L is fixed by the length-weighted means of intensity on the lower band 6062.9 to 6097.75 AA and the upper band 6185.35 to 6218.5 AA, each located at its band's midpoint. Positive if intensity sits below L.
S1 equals 1.6 AA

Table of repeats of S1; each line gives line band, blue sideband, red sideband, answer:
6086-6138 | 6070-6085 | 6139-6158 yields -0.1 AA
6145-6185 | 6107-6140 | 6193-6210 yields 2.3 AA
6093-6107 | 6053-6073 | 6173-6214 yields 0.1 AA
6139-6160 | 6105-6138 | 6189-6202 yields 0.8 AA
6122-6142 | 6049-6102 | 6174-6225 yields 0.3 AA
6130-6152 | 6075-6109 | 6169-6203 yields 0.2 AA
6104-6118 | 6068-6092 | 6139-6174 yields -0.7 AA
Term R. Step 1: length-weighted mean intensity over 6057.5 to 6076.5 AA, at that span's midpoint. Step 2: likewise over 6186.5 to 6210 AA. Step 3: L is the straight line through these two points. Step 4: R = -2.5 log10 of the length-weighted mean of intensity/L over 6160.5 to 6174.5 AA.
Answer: 0.10 mag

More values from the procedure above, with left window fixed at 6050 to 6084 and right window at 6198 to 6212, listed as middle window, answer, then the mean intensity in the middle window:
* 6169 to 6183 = 0.04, 8.54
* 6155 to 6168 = 0.09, 8.18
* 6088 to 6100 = 0.01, 8.97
